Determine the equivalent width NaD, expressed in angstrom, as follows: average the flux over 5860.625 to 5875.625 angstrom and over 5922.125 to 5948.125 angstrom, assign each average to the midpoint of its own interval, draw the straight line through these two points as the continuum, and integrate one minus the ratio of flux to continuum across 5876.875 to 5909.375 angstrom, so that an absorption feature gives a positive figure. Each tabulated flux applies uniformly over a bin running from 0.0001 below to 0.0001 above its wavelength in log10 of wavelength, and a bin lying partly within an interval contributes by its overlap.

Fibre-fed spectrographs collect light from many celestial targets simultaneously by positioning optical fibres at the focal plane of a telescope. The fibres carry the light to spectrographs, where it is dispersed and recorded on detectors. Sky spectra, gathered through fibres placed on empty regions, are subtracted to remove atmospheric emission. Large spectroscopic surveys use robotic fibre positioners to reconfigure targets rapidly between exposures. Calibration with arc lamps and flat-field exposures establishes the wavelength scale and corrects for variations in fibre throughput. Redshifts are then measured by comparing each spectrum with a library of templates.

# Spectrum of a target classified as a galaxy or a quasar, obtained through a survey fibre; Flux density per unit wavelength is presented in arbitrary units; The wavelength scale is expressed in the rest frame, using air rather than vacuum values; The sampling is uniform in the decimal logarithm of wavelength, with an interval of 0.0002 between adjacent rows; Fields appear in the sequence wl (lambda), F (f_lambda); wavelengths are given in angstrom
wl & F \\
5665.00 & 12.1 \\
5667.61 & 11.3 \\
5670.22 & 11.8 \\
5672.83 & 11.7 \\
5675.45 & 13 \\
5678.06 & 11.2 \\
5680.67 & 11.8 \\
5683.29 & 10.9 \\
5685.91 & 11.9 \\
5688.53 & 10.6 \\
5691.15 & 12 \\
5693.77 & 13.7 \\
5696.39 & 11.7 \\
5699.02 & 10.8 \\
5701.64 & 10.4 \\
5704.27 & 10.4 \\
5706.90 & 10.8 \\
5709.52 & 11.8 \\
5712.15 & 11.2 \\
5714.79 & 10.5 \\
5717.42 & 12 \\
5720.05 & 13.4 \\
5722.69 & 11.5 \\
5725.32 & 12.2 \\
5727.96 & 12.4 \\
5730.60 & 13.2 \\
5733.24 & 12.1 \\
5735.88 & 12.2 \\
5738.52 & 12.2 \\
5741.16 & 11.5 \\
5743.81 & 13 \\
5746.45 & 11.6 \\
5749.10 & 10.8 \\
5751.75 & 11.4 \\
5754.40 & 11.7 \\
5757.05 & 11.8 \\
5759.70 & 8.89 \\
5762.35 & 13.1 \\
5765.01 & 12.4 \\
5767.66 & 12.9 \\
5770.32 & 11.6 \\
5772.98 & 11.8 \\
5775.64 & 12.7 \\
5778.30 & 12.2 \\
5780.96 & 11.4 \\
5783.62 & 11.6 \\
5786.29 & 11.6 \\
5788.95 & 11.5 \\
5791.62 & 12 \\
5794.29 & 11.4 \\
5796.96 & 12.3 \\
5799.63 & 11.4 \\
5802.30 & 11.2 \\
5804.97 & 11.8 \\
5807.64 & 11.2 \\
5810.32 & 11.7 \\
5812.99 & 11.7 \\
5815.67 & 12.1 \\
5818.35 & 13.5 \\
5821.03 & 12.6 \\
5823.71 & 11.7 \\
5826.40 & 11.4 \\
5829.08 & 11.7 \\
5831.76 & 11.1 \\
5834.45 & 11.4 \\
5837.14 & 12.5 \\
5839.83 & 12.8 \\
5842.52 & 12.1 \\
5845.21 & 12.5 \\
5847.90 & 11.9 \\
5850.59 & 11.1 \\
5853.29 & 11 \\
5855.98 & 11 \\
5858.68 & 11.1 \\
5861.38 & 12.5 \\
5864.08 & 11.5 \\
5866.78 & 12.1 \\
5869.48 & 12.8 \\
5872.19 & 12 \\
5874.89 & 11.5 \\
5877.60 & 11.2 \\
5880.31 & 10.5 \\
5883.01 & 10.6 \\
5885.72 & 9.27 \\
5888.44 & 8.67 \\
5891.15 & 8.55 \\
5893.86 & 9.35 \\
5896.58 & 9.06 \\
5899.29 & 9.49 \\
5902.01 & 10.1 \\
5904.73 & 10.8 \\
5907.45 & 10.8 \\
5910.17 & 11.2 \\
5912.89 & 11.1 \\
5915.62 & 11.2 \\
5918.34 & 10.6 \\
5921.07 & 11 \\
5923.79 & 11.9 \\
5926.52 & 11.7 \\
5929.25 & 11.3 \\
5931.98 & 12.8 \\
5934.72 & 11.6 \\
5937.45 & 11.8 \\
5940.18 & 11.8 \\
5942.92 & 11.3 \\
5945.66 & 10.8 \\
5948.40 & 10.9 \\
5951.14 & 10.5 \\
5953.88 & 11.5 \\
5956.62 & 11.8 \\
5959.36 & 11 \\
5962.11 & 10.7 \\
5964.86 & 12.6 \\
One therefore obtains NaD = 5.6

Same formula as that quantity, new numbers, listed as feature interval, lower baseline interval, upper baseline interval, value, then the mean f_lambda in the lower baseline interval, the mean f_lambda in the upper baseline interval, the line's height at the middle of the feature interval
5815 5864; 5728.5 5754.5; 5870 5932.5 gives -3.1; 12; 10.6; 11.2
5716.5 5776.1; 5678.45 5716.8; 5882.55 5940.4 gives -4.4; 11.3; 10.6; 11.2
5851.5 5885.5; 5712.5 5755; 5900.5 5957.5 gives 0.2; 12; 11.3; 11.5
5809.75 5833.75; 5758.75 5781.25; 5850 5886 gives -0.6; 12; 11.4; 11.6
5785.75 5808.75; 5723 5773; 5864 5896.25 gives -0.4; 11.9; 10.6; 11.4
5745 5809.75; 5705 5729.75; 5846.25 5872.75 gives 0.3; 11.8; 11.7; 11.7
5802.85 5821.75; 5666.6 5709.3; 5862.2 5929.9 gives -1.7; 11.5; 10.7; 11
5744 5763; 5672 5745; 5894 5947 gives 0.4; 11.8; 11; 11.6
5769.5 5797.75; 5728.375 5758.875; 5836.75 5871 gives 0.2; 11.9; 11.9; 11.9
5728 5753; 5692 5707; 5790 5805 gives -1.2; 11.4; 11.7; 11.5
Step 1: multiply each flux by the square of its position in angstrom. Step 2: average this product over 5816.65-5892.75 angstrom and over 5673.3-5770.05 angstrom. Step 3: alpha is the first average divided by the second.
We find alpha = 1.0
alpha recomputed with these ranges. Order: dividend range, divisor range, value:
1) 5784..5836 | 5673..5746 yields 1.03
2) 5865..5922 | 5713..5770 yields 0.93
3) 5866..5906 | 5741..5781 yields 0.92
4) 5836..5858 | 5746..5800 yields 1.04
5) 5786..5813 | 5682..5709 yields 1.06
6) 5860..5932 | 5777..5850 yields 0.94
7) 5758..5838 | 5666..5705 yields 1.06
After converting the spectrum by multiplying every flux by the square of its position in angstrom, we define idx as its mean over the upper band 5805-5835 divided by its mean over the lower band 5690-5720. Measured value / 1.07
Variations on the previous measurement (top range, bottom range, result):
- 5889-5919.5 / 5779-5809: 0.91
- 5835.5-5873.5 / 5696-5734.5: 1.08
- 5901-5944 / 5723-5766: 1.01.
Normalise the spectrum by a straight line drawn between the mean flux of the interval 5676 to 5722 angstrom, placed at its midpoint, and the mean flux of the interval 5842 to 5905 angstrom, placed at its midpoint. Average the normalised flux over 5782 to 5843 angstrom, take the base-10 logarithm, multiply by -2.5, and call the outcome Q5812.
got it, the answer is -0.072 mag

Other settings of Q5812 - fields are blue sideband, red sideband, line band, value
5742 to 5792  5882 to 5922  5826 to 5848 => -0.10 mag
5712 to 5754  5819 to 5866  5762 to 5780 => -0.04 mag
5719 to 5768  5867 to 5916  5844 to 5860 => -0.05 mag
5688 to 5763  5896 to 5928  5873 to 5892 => 0.08 mag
